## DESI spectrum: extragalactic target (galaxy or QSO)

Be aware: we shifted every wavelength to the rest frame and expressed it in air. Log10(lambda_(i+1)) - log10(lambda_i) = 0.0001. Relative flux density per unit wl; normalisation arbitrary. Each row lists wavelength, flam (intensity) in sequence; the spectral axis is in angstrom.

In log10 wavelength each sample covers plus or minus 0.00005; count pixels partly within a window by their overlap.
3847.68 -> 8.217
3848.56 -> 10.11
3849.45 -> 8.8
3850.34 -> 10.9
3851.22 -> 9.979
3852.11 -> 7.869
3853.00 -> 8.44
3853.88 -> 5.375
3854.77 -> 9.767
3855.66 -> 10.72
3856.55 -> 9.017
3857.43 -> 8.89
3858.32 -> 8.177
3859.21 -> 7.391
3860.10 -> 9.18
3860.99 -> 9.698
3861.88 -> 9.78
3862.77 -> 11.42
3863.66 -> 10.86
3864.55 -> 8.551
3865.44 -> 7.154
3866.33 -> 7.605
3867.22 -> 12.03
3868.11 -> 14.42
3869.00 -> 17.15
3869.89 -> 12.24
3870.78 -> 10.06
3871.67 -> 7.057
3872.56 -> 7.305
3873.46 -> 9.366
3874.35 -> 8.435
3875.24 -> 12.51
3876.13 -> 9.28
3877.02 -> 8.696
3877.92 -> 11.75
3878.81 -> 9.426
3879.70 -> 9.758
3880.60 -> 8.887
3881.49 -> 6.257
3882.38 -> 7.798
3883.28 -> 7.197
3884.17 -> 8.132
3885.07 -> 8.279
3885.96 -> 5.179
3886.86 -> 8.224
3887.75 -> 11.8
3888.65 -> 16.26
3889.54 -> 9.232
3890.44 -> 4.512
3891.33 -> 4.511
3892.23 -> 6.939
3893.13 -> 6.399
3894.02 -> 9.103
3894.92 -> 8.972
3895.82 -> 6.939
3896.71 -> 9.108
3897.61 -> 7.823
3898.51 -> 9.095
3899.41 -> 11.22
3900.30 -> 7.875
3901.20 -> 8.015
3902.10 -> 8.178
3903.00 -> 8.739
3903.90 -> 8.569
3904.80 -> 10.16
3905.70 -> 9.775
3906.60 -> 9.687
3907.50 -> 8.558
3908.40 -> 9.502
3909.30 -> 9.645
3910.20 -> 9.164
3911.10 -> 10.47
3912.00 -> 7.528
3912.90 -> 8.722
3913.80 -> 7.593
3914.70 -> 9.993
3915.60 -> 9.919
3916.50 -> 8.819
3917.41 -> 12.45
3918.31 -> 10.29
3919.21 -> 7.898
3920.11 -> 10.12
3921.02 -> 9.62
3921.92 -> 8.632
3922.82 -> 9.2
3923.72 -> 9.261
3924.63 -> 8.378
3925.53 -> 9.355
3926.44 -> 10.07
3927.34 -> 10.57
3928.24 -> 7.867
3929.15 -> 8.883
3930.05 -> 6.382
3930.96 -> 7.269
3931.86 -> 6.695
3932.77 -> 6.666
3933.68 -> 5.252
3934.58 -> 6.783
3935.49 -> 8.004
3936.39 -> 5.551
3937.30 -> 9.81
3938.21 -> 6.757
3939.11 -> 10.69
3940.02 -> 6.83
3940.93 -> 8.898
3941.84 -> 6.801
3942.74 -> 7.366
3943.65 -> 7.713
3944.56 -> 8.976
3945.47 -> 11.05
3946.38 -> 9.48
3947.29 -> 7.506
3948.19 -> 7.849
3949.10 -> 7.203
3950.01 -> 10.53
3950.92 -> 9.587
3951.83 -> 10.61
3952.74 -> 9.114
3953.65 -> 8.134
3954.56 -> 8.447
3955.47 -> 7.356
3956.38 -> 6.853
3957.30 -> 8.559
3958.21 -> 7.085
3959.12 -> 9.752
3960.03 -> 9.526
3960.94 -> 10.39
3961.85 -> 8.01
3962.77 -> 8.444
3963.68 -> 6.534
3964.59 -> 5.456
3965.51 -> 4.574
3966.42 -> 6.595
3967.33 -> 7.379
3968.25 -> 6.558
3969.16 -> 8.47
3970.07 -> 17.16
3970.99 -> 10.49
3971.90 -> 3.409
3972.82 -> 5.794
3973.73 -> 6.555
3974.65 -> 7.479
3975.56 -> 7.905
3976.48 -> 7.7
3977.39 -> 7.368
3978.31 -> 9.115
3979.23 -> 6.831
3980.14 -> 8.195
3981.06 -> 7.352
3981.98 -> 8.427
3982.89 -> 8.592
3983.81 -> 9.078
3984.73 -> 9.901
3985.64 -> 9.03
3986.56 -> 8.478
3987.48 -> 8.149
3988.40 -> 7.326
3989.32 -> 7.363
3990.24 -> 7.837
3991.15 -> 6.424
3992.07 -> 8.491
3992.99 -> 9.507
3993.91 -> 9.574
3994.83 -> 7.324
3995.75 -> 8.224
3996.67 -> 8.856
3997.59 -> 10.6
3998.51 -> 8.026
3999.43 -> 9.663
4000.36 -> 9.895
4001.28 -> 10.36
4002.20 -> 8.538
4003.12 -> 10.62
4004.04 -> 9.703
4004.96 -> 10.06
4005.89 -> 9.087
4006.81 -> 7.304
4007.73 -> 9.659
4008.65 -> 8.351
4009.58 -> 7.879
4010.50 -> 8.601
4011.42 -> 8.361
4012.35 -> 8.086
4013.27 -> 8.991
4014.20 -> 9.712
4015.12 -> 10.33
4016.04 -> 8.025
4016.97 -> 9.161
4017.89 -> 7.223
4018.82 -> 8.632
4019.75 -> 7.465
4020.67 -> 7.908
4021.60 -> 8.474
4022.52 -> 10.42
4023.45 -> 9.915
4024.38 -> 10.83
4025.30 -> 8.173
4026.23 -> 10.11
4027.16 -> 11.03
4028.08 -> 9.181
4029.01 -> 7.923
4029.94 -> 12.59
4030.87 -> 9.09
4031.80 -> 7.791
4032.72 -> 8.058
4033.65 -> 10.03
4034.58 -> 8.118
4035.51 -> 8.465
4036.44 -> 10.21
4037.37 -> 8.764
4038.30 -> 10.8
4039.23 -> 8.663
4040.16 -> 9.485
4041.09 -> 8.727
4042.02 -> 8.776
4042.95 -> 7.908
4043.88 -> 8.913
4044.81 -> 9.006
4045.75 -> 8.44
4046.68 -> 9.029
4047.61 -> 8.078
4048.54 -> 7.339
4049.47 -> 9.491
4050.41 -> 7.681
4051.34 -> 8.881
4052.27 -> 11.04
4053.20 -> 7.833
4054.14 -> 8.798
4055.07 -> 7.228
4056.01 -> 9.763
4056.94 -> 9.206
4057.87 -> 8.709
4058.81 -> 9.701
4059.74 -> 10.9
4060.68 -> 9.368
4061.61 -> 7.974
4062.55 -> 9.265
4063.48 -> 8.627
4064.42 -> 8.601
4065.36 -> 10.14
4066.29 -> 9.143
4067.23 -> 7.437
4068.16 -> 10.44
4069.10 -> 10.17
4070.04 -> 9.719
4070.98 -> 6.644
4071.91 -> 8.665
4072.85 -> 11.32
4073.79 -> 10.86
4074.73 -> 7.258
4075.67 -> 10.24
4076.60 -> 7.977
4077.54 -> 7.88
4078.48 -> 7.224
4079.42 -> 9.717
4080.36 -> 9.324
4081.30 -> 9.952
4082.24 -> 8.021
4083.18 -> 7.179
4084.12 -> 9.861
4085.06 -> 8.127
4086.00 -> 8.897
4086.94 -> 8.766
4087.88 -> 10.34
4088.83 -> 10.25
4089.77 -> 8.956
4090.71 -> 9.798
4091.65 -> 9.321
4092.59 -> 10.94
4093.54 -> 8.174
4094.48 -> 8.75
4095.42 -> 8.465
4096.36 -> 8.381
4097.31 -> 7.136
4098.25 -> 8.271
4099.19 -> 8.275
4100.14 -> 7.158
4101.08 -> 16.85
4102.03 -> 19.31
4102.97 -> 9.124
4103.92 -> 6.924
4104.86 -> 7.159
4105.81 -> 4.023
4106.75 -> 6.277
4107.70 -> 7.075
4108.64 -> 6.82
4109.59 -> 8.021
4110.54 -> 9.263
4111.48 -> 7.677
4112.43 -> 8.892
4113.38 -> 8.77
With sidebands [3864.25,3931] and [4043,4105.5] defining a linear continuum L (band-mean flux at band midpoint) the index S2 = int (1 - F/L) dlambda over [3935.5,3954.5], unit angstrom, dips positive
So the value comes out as 1.24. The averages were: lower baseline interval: 9.1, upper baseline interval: 9.11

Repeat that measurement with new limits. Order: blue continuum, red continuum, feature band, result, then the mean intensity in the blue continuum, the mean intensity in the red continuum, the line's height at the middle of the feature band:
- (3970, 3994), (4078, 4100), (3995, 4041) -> -4.16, 8.12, 8.85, 8.36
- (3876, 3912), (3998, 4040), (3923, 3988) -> 5.50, 8.71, 9.12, 8.91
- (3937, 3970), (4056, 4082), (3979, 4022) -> -0.05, 8.29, 9.13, 8.63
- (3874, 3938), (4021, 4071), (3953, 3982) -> 3.28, 8.69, 9.11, 8.88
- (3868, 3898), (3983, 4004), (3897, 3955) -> 1.48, 9.03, 8.8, 8.94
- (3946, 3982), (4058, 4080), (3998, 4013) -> -0.95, 8.09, 9.09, 8.48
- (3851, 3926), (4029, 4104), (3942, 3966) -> 2.24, 9.13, 9.16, 9.14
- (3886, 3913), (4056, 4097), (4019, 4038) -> -0.49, 8.77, 9.09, 9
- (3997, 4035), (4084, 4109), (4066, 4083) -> 0.14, 9.12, 9.01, 9.04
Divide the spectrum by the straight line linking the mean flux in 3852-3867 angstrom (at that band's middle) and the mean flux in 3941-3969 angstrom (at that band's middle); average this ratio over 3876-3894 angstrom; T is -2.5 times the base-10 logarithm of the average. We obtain 0.03 mag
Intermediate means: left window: 8.89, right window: 8.13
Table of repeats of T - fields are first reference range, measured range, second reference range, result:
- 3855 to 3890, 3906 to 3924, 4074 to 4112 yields 0.01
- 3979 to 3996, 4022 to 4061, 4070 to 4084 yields -0.07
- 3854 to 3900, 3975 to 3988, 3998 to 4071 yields 0.10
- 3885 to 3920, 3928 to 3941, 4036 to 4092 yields 0.19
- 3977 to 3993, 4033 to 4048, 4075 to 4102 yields -0.03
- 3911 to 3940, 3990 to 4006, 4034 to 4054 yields -0.04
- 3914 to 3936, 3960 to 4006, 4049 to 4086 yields 0.06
